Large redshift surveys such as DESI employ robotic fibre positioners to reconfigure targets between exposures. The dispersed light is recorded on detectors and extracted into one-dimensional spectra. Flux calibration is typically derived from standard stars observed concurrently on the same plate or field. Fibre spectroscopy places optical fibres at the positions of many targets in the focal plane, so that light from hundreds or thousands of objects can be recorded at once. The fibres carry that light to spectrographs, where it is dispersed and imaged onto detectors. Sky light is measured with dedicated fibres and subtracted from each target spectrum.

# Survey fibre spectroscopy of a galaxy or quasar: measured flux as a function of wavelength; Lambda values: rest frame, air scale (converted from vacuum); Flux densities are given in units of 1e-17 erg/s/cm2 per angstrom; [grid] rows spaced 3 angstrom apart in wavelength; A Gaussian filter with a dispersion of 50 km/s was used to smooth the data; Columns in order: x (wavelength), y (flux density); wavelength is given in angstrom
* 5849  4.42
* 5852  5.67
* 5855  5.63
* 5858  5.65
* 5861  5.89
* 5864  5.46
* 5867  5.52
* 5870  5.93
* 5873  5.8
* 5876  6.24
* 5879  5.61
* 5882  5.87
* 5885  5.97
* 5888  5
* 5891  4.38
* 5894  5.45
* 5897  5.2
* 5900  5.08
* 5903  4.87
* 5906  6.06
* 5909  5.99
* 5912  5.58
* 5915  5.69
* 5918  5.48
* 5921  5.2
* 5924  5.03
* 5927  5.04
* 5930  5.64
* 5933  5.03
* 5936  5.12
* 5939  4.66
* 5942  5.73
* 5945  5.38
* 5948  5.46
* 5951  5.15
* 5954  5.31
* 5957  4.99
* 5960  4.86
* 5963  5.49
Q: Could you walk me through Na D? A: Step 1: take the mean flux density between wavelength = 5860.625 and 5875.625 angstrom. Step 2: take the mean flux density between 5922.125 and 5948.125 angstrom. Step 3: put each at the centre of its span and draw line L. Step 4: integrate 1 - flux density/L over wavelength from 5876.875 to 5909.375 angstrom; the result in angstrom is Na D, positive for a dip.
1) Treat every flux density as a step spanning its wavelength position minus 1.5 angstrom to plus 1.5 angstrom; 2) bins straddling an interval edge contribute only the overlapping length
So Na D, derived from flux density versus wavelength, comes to 0.9 angstrom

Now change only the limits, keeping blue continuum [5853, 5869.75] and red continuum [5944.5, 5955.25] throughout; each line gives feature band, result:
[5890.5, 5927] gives 0.8 angstrom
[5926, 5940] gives 0.7 angstrom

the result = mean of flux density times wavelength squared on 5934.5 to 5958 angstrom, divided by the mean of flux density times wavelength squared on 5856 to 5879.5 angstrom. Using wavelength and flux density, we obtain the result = 0.93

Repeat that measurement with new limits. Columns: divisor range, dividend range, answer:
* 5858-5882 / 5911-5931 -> 0.95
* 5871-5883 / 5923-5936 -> 0.90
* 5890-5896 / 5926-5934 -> 1.07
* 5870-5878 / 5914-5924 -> 0.91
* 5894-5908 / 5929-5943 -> 0.99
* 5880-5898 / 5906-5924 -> 1.06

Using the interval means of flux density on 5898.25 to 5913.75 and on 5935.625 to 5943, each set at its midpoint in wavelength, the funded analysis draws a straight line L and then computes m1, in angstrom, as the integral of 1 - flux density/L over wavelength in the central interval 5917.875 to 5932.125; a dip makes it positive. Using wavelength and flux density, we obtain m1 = 0.1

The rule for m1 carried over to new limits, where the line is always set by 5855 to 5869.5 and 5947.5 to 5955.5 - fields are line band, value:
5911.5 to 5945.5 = 0.6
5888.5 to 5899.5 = 1.0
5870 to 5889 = -0.7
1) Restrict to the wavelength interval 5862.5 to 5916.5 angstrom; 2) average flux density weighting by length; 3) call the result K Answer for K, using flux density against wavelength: 5.54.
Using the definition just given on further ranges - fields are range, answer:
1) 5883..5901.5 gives 5.2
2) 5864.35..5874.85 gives 5.73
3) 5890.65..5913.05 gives 5.37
